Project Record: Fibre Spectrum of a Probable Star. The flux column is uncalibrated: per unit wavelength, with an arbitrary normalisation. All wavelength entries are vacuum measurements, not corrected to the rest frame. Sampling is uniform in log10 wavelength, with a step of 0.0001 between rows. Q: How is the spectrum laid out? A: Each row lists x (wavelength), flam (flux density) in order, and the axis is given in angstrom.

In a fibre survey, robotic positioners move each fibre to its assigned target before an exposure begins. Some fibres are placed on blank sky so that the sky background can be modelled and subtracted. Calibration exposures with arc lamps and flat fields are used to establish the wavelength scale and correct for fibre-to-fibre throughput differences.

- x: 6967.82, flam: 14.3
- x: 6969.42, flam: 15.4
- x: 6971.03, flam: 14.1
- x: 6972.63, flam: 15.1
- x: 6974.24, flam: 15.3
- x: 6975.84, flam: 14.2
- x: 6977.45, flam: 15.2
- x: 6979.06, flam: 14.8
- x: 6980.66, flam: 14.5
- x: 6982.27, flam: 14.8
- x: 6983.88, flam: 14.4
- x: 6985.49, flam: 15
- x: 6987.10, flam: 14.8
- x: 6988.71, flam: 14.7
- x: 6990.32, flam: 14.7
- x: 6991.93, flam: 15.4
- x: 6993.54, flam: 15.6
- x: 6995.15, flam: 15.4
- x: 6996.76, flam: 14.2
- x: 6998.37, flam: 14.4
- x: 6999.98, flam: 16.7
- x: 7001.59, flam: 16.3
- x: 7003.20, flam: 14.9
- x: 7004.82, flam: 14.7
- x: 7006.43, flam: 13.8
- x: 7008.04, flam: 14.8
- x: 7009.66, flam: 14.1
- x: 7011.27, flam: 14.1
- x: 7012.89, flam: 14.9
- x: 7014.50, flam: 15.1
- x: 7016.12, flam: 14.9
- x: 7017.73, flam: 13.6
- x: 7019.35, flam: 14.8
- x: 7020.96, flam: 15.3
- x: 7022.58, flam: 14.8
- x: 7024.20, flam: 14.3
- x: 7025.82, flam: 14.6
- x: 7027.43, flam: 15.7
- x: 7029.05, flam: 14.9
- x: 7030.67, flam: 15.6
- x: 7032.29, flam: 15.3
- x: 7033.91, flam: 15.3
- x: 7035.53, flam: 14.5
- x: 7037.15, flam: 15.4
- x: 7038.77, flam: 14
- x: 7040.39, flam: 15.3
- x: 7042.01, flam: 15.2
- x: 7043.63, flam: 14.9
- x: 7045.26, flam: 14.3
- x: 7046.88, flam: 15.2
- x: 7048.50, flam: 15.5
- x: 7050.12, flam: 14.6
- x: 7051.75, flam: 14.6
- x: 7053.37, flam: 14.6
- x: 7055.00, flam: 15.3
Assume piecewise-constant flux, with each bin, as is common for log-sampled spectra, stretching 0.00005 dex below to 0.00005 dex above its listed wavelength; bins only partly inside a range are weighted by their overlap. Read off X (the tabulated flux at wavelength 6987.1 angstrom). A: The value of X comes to 14.8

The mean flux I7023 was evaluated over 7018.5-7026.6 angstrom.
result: 14.7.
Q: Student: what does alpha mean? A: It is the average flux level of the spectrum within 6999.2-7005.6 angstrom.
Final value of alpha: 15.6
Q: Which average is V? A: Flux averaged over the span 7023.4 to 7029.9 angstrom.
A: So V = 14.9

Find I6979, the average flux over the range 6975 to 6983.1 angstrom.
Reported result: 14.7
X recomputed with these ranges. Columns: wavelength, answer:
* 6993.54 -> 15.6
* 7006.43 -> 13.8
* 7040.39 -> 15.3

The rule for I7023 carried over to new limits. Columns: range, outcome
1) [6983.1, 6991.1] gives 14.7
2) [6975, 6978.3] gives 14.7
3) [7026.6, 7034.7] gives 15.4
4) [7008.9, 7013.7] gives 14.4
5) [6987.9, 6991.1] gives 14.7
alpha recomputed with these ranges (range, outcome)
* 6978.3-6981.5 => 14.7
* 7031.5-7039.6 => 14.9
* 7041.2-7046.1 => 14.8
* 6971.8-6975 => 15.2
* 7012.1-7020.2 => 14.7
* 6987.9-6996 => 15.2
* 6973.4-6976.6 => 14.8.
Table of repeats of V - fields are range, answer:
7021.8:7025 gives 14.5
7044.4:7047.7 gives 14.7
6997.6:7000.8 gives 15.6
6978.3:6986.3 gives 14.7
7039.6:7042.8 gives 15.3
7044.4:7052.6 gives 14.8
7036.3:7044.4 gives 15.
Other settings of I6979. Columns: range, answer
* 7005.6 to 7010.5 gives 14.2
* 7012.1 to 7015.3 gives 15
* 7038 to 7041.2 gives 14.7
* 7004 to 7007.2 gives 14.2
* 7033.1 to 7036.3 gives 14.9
